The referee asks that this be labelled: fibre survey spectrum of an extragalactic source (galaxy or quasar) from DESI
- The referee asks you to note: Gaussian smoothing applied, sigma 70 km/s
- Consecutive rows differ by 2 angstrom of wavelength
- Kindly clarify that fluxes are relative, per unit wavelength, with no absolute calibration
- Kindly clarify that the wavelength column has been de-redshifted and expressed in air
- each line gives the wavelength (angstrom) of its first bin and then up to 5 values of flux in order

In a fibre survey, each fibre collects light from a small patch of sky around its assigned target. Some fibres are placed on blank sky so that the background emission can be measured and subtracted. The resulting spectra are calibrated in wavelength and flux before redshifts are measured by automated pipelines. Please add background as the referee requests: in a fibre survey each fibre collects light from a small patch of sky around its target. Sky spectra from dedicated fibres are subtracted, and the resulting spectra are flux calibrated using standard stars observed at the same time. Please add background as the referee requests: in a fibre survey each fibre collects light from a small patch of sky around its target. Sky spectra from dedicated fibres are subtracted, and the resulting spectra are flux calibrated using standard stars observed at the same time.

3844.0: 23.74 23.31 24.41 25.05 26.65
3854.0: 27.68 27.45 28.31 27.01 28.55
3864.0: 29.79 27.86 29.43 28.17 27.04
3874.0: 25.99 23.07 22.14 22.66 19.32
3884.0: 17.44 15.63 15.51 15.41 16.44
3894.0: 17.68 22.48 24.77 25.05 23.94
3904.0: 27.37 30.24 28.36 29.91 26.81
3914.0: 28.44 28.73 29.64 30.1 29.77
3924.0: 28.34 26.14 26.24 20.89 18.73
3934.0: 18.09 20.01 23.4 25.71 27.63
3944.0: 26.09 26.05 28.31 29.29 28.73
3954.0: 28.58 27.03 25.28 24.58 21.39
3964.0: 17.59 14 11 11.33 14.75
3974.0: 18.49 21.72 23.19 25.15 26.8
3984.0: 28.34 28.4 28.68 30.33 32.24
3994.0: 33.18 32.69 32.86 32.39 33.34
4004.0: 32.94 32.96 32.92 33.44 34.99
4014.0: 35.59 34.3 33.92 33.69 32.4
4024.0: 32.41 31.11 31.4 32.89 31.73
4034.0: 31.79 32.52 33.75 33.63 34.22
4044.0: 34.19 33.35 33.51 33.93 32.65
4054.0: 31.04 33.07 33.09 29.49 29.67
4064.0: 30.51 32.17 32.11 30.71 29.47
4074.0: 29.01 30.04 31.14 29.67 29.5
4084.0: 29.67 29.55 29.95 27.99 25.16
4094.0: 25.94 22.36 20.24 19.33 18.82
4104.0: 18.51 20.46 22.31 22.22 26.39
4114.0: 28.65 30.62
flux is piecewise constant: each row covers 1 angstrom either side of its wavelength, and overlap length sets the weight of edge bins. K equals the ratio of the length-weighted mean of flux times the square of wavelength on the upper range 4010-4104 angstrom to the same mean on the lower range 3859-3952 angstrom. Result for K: 1.32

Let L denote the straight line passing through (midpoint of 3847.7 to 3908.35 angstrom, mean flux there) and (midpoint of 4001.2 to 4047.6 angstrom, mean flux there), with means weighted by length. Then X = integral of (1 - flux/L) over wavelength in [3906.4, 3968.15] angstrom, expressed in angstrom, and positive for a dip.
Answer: 5.5 angstrom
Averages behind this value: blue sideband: 24.2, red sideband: 33.2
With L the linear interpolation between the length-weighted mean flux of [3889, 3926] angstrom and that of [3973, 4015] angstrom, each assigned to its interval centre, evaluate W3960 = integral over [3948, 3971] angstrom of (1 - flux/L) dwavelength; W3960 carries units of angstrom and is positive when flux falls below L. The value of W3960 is 5.1 angstrom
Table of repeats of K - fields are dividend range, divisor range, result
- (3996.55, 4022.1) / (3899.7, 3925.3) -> 1.25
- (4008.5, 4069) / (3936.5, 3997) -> 1.38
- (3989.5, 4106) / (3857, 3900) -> 1.44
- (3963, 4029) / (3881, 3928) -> 1.21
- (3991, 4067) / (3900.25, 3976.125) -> 1.41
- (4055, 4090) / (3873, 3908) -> 1.54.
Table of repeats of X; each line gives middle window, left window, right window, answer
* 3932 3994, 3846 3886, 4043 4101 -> 8.1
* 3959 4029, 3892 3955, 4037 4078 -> 3.3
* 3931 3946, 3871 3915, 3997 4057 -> 1.9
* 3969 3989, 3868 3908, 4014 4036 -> 4.5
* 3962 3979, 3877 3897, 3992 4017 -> 7.2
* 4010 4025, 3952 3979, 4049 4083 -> -4.7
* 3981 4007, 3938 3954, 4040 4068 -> -1.4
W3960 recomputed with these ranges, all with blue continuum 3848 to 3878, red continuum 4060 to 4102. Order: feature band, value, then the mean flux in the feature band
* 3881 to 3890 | 3.4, 16.8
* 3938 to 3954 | 0.1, 27.2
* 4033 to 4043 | -1.9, 33.2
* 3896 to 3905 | 0.7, 25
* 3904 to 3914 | -0.5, 28.6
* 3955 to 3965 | 1.6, 23.2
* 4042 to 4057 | -2.9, 33.2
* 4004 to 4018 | -3.2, 33.9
